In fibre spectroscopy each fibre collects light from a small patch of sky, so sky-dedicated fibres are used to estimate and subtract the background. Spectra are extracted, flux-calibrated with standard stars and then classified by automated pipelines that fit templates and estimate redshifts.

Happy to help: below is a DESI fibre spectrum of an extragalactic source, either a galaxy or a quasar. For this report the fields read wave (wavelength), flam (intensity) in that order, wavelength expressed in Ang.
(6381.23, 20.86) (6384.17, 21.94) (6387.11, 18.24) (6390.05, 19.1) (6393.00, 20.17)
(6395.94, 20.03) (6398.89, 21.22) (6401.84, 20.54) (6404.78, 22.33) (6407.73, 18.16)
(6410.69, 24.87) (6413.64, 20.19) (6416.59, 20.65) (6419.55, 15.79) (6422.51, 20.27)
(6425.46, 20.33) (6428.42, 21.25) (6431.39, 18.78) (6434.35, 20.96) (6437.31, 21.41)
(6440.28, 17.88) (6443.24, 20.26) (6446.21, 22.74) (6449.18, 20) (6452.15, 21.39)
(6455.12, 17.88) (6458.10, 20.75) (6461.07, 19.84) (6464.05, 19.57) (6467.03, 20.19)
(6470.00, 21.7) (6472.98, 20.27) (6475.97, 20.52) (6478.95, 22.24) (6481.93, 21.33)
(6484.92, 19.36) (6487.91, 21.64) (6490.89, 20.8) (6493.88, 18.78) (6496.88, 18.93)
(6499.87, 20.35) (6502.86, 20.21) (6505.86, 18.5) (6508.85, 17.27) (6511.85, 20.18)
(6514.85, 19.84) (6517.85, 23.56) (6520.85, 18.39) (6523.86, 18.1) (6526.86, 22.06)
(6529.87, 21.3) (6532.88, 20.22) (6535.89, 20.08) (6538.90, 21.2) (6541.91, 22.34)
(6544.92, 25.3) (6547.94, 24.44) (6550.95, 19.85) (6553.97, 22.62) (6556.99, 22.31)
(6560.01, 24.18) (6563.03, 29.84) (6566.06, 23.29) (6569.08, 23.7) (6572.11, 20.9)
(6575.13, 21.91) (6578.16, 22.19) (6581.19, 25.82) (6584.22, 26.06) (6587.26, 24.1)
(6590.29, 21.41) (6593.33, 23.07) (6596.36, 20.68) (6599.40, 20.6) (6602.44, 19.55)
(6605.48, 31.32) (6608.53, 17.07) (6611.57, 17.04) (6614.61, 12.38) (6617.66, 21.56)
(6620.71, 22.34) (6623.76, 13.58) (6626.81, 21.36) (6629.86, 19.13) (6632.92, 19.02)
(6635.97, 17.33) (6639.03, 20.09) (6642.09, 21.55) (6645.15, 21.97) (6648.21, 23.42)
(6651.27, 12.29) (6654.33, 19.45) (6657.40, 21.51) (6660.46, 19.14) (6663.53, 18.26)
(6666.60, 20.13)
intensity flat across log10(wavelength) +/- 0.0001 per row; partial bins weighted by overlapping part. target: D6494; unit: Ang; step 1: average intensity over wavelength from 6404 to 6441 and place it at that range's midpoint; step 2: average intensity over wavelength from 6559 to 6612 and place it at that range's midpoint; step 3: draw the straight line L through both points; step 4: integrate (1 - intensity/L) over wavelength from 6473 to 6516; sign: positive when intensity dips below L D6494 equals 2.9 Ang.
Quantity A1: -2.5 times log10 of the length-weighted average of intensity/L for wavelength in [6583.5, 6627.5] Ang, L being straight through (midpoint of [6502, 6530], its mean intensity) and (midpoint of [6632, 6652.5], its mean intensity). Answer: -0.06 mag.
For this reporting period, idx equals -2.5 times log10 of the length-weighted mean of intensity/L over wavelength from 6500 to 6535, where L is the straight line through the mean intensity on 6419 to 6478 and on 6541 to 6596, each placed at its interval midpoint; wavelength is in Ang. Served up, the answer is 0.11 mag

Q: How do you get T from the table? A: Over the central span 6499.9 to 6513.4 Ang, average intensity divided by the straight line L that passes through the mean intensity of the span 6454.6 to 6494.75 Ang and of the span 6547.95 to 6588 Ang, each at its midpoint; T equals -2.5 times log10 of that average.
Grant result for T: 0.12 mag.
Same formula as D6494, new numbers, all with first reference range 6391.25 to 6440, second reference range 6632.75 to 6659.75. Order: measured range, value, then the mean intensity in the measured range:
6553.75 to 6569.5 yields -3.6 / 24.5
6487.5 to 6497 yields 0.1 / 20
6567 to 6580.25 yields -1.7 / 22.4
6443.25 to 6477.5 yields -0.4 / 20.4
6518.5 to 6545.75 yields -1.3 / 21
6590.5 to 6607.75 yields -2.5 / 22.7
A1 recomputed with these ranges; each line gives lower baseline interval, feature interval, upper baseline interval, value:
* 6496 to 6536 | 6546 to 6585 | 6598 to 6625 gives -0.19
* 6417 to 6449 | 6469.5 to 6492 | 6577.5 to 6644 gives -0.04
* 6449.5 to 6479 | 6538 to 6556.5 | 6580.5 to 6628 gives -0.10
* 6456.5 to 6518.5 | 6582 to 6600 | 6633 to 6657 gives -0.16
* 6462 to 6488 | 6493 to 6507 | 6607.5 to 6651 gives 0.06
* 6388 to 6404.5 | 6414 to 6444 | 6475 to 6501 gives 0.03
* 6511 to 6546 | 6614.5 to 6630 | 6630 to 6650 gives 0.09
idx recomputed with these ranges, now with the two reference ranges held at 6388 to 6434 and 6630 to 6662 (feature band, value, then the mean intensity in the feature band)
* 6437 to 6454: -0.02 mag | 20.5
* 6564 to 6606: -0.17 mag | 23.1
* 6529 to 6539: -0.04 mag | 20.6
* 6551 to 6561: -0.14 mag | 22.5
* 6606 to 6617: 0.13 mag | 17.4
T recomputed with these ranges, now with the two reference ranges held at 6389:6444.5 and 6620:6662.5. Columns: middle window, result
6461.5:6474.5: -0.02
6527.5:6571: -0.16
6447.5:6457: 0.01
